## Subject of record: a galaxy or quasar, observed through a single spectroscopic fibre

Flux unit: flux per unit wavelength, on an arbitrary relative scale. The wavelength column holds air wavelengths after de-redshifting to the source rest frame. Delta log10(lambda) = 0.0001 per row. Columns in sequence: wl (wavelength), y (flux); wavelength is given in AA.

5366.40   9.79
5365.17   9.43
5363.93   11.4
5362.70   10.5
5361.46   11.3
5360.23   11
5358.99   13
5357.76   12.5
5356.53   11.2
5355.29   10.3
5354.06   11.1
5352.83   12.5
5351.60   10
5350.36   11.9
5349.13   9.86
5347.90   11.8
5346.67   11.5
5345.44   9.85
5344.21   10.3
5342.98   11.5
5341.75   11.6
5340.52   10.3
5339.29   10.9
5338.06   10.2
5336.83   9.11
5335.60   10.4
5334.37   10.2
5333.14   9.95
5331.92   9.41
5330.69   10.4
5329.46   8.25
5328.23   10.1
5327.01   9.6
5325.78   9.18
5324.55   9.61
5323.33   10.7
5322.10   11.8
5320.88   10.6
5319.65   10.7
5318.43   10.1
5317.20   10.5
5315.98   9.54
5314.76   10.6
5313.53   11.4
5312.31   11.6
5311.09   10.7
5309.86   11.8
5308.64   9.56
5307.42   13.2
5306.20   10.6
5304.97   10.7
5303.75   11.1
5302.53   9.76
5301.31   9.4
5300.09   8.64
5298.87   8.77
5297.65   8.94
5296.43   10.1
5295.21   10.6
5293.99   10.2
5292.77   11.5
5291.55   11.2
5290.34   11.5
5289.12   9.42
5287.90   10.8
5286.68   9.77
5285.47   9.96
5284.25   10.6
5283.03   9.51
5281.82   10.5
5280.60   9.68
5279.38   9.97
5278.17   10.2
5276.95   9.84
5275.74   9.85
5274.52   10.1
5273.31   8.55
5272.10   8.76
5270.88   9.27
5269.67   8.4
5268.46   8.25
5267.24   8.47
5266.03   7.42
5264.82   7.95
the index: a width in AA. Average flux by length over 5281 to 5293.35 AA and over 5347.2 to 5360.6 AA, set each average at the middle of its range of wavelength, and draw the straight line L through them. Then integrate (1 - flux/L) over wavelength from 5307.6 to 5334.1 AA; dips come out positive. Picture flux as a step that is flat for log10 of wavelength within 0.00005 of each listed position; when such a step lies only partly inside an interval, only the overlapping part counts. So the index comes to 1.4 AA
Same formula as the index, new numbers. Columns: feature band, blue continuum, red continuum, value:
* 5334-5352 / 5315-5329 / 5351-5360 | 0.6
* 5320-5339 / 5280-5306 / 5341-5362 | 1.5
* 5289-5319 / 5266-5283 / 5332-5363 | -1.6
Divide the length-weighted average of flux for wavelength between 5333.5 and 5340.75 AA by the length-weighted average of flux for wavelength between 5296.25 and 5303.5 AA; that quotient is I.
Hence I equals 1.1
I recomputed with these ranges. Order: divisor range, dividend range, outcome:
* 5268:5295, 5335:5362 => 1.11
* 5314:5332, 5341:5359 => 1.11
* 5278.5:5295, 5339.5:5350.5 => 1.05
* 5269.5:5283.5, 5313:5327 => 1.08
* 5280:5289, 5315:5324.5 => 1.04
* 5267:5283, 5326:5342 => 1.06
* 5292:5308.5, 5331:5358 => 1.05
